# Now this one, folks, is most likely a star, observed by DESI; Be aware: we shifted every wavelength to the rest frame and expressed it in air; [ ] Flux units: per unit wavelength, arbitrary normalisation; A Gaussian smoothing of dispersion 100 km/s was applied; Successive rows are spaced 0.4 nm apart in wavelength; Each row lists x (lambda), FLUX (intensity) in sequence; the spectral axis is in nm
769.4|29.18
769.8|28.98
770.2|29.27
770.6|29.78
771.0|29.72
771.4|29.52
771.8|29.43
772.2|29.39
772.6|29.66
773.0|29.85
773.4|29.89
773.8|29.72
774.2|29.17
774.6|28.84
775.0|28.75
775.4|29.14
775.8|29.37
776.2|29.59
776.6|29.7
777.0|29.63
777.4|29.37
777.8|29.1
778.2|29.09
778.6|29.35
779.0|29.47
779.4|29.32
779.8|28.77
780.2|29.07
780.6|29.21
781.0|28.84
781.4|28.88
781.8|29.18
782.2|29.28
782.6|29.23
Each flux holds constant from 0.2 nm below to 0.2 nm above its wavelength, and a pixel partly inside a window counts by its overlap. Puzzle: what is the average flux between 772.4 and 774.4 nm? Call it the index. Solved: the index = 29.7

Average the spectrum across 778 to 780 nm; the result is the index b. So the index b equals 29.2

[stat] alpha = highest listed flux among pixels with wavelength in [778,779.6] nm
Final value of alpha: 29.47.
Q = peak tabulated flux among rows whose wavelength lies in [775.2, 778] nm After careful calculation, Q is 29.7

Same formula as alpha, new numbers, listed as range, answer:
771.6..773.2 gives 29.85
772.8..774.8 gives 29.89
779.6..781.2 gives 29.21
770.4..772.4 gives 29.78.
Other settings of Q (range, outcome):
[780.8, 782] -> 29.18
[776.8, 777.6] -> 29.63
